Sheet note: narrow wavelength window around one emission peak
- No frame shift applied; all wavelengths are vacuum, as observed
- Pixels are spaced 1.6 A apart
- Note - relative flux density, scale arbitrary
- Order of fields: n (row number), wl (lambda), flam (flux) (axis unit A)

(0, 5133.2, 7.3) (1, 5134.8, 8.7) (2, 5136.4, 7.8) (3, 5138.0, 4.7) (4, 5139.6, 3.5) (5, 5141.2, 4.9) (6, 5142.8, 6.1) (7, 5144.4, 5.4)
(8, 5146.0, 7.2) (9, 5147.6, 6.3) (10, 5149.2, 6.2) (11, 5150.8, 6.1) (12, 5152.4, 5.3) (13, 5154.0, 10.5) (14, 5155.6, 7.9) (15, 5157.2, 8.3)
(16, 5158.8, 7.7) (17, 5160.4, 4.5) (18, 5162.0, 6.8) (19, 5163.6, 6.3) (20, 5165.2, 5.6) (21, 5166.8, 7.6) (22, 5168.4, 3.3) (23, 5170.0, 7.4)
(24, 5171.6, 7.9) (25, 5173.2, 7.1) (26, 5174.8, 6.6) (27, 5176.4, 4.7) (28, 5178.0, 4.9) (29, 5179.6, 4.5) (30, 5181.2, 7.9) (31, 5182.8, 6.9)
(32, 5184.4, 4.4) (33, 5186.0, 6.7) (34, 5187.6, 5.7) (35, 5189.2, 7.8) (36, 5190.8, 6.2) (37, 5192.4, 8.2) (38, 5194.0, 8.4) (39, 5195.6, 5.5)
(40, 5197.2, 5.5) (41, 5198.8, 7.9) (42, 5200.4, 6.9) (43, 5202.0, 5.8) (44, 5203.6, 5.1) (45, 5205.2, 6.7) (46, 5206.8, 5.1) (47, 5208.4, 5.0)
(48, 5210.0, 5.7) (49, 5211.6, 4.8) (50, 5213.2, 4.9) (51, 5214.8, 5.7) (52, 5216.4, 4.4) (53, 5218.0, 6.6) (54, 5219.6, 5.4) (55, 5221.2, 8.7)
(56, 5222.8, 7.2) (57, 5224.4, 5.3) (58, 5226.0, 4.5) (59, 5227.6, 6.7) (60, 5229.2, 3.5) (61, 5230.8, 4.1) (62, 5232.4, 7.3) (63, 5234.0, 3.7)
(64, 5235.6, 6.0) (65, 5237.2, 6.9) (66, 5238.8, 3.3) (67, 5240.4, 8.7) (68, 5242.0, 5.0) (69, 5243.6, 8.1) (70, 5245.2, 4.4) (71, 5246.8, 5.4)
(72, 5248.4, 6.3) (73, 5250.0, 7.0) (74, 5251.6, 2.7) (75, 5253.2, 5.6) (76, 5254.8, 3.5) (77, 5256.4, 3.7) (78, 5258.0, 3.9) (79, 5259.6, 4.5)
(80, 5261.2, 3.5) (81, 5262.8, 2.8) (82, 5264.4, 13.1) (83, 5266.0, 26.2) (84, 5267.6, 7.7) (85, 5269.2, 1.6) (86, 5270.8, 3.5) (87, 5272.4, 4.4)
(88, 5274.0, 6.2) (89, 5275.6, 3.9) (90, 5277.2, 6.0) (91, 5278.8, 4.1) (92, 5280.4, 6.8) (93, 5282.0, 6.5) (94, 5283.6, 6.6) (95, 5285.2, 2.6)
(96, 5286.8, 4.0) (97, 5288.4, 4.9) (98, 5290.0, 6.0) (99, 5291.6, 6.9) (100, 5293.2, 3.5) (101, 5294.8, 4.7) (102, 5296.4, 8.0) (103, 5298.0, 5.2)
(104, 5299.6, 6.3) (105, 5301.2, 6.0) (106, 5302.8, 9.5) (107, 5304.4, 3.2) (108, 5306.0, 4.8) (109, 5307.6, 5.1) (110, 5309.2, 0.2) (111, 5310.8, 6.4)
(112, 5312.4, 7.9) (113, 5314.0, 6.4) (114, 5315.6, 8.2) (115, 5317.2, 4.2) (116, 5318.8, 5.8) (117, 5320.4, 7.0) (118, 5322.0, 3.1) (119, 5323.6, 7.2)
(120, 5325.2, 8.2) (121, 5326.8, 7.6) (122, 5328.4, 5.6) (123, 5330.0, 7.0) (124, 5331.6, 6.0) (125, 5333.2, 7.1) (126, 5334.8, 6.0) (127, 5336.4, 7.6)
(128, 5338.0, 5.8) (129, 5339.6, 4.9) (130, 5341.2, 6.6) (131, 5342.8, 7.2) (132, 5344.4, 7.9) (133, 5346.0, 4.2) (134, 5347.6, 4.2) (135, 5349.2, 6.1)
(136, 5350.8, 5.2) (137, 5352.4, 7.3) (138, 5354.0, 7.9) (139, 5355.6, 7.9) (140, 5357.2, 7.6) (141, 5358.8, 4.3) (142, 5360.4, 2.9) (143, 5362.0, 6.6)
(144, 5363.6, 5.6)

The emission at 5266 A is Hbeta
